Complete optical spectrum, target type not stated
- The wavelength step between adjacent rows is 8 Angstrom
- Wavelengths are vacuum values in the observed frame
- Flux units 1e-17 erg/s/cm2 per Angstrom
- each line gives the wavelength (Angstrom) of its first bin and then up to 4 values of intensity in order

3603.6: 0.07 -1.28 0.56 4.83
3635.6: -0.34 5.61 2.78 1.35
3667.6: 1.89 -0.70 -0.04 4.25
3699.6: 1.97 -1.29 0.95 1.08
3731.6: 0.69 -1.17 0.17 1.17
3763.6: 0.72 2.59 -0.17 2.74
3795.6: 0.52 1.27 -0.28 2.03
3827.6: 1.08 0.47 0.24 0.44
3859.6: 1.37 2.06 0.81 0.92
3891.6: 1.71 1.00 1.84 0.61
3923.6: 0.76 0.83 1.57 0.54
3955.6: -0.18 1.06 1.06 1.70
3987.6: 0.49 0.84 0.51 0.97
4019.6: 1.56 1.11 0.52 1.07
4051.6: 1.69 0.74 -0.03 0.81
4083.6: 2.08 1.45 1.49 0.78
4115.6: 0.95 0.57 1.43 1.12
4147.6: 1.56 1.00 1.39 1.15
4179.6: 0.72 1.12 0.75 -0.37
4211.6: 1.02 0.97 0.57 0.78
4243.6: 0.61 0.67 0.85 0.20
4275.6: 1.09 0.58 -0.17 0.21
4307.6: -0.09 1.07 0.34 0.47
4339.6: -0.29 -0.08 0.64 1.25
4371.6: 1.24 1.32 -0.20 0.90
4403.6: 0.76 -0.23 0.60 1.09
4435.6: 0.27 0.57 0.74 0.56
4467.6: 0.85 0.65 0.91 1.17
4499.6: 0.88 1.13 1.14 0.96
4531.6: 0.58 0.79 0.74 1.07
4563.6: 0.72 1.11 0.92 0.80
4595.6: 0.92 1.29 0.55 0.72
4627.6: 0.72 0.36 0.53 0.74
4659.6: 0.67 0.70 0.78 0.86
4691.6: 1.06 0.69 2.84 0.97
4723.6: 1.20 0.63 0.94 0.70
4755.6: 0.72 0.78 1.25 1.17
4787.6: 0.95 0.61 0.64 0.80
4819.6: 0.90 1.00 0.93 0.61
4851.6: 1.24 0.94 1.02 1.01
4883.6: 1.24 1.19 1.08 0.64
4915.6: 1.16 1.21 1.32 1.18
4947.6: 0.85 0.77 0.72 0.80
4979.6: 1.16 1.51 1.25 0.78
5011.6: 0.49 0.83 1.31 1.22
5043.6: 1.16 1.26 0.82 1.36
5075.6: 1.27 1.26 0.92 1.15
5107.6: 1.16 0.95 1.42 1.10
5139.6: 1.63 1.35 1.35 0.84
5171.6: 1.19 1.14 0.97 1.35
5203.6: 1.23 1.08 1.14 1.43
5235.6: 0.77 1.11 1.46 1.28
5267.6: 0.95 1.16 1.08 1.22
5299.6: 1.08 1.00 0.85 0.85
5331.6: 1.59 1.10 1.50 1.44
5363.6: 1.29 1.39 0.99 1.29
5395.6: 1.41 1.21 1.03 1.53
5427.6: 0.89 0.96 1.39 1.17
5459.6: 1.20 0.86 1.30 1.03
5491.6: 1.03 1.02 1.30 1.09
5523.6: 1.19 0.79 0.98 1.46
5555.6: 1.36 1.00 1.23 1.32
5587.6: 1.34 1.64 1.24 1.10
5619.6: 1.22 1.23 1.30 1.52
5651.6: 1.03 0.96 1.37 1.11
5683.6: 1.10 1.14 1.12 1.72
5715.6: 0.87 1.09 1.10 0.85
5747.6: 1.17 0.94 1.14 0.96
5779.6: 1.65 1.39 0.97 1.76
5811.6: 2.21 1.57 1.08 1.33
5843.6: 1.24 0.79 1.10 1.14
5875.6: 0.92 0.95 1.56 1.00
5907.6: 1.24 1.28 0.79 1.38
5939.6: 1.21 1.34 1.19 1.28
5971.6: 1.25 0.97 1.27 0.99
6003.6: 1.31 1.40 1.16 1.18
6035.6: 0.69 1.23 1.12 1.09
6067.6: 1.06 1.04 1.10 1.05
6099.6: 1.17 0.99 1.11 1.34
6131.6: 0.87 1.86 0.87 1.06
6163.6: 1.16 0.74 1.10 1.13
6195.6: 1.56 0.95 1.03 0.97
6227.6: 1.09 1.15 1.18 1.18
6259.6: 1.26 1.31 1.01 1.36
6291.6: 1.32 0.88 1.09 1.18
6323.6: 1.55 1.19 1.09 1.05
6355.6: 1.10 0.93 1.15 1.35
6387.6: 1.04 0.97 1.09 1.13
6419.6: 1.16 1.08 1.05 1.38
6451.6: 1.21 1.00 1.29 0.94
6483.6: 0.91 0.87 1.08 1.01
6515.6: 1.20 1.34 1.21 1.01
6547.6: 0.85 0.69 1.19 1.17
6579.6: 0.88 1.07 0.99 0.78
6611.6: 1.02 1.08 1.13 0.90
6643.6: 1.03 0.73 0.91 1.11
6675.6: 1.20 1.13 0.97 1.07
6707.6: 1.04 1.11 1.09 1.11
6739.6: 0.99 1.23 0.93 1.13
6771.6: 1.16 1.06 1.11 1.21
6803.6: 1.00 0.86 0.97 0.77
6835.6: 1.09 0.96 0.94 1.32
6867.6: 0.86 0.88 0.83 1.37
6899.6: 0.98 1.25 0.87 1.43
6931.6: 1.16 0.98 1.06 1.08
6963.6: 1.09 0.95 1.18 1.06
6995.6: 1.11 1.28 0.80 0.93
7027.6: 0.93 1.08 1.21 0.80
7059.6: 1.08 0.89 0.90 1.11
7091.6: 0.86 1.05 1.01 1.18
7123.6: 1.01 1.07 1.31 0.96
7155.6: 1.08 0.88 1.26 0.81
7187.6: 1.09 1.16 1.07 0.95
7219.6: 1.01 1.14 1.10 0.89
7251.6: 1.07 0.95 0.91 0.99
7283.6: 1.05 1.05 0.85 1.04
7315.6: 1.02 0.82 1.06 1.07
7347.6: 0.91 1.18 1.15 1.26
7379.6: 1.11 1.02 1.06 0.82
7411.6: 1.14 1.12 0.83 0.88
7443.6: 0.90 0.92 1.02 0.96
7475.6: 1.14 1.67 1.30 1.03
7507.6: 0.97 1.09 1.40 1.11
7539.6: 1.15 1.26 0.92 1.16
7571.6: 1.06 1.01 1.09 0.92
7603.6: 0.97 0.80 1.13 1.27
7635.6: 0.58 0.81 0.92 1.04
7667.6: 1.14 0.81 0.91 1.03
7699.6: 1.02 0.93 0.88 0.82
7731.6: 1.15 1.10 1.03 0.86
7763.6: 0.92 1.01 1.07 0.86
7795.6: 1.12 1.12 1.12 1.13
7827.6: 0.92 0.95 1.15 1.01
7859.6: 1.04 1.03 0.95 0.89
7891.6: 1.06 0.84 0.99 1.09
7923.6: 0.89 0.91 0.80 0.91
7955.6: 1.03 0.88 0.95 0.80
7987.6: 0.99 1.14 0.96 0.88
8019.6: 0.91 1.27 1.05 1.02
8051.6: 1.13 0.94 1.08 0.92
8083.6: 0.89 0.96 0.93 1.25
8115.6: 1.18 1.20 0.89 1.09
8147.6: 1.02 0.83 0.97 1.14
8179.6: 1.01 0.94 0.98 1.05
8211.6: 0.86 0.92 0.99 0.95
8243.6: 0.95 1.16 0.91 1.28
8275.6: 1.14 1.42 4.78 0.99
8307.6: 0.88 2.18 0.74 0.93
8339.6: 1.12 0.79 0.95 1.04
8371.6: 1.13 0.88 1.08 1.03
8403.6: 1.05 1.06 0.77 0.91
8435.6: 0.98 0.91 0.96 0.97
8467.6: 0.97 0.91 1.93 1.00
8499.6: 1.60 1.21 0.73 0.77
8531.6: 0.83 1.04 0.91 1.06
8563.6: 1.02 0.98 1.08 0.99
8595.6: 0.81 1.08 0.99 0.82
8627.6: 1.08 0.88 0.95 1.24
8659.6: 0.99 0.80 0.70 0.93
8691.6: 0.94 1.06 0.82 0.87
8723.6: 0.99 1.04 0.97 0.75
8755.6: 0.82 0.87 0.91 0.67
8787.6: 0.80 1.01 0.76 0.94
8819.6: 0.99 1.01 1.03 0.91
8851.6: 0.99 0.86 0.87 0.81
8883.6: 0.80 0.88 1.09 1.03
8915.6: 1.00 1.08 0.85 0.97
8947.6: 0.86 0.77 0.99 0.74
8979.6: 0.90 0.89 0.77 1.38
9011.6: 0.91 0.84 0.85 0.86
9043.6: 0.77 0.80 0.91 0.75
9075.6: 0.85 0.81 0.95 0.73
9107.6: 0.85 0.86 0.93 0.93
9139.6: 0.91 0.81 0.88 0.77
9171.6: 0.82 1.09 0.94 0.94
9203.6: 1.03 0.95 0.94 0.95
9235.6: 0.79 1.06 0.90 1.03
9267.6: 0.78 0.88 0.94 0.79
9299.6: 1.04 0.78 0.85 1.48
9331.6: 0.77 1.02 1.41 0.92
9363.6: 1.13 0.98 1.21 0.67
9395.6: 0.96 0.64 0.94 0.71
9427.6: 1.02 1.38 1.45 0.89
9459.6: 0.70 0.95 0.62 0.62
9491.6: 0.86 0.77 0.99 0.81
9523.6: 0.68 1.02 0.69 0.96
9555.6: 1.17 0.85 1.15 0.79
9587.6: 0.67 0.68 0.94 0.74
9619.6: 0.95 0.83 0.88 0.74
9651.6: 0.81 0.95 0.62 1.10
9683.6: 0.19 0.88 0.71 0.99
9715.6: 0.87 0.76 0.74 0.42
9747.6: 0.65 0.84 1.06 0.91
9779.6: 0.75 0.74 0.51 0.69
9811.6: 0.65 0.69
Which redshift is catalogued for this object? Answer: 0.263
